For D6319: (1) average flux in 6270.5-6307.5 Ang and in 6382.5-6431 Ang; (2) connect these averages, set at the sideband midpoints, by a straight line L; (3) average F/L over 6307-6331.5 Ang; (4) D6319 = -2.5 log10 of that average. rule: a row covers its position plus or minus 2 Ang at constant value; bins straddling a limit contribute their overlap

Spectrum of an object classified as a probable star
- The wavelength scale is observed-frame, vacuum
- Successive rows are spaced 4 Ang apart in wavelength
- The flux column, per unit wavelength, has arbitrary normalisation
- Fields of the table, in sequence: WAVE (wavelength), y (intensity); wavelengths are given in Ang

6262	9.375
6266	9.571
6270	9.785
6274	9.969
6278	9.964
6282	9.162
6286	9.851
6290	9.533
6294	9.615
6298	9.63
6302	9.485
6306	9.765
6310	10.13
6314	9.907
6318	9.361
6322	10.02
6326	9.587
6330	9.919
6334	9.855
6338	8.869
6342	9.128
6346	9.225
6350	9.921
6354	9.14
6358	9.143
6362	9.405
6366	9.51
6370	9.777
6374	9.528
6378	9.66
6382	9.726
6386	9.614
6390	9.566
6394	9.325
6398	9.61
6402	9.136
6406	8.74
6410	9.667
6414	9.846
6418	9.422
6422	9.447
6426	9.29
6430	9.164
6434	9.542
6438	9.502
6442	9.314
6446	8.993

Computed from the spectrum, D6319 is -0.02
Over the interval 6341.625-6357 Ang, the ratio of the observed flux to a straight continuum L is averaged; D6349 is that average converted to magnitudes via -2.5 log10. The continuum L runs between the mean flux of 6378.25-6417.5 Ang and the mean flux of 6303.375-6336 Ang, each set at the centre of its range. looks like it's 0.04 mag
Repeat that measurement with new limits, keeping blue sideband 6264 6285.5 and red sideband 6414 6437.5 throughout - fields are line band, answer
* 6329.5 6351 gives 0.02 mag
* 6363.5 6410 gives 0.00 mag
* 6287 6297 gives 0.01 mag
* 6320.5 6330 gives -0.02 mag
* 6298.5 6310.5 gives -0.01 mag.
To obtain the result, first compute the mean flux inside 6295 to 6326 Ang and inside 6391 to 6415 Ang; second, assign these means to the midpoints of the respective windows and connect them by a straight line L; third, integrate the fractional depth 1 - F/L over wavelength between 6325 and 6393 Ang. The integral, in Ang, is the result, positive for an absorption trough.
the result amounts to 0.3 Ang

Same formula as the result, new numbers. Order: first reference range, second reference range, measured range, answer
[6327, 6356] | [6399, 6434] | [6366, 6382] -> -0.4 Ang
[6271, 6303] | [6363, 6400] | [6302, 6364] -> 0.4 Ang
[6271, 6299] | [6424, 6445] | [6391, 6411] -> 0.3 Ang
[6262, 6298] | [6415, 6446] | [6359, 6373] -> -0.1 Ang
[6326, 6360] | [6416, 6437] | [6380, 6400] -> -0.4 Ang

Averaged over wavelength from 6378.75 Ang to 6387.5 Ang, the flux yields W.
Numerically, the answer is 9.67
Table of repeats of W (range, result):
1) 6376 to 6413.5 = 9.47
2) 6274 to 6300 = 9.65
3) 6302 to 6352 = 9.63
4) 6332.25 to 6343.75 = 9.27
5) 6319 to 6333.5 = 9.81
